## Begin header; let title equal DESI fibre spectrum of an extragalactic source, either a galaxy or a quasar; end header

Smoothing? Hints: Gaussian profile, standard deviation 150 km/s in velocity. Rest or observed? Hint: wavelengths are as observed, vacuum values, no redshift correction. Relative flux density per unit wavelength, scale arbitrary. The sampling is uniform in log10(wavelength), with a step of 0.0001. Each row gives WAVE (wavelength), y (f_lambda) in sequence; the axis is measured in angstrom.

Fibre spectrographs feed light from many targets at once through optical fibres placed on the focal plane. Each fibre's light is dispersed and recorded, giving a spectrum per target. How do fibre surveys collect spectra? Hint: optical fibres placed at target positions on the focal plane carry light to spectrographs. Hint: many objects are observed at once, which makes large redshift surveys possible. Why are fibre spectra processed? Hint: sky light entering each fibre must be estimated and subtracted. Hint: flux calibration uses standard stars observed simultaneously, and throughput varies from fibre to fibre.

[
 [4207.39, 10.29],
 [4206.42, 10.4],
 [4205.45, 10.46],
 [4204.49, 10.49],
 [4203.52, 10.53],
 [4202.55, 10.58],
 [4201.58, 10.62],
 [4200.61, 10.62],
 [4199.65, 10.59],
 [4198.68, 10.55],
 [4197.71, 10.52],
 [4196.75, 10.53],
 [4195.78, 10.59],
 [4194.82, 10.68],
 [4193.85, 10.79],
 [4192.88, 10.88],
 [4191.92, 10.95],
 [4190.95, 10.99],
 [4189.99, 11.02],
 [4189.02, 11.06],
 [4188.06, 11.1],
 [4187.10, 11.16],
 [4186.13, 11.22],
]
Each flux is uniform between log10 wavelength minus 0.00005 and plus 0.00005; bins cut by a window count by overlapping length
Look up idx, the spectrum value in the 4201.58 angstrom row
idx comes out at 10.62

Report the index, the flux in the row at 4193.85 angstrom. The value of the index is 10.79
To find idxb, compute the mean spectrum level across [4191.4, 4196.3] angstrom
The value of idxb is 10.8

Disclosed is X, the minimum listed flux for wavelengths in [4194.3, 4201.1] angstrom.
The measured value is 10.52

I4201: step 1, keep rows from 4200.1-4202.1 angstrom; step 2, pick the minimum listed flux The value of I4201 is 10.62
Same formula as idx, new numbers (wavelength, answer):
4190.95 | 10.99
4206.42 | 10.4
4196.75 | 10.53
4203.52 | 10.53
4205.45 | 10.46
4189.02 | 11.06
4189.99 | 11.02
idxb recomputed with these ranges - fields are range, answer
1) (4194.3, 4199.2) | 10.6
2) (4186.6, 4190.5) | 11.1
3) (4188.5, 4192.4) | 11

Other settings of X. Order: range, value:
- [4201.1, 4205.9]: 10.46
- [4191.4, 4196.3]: 10.59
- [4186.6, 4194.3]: 10.79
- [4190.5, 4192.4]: 10.95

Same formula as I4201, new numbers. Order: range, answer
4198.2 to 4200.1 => 10.55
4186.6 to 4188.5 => 11.1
